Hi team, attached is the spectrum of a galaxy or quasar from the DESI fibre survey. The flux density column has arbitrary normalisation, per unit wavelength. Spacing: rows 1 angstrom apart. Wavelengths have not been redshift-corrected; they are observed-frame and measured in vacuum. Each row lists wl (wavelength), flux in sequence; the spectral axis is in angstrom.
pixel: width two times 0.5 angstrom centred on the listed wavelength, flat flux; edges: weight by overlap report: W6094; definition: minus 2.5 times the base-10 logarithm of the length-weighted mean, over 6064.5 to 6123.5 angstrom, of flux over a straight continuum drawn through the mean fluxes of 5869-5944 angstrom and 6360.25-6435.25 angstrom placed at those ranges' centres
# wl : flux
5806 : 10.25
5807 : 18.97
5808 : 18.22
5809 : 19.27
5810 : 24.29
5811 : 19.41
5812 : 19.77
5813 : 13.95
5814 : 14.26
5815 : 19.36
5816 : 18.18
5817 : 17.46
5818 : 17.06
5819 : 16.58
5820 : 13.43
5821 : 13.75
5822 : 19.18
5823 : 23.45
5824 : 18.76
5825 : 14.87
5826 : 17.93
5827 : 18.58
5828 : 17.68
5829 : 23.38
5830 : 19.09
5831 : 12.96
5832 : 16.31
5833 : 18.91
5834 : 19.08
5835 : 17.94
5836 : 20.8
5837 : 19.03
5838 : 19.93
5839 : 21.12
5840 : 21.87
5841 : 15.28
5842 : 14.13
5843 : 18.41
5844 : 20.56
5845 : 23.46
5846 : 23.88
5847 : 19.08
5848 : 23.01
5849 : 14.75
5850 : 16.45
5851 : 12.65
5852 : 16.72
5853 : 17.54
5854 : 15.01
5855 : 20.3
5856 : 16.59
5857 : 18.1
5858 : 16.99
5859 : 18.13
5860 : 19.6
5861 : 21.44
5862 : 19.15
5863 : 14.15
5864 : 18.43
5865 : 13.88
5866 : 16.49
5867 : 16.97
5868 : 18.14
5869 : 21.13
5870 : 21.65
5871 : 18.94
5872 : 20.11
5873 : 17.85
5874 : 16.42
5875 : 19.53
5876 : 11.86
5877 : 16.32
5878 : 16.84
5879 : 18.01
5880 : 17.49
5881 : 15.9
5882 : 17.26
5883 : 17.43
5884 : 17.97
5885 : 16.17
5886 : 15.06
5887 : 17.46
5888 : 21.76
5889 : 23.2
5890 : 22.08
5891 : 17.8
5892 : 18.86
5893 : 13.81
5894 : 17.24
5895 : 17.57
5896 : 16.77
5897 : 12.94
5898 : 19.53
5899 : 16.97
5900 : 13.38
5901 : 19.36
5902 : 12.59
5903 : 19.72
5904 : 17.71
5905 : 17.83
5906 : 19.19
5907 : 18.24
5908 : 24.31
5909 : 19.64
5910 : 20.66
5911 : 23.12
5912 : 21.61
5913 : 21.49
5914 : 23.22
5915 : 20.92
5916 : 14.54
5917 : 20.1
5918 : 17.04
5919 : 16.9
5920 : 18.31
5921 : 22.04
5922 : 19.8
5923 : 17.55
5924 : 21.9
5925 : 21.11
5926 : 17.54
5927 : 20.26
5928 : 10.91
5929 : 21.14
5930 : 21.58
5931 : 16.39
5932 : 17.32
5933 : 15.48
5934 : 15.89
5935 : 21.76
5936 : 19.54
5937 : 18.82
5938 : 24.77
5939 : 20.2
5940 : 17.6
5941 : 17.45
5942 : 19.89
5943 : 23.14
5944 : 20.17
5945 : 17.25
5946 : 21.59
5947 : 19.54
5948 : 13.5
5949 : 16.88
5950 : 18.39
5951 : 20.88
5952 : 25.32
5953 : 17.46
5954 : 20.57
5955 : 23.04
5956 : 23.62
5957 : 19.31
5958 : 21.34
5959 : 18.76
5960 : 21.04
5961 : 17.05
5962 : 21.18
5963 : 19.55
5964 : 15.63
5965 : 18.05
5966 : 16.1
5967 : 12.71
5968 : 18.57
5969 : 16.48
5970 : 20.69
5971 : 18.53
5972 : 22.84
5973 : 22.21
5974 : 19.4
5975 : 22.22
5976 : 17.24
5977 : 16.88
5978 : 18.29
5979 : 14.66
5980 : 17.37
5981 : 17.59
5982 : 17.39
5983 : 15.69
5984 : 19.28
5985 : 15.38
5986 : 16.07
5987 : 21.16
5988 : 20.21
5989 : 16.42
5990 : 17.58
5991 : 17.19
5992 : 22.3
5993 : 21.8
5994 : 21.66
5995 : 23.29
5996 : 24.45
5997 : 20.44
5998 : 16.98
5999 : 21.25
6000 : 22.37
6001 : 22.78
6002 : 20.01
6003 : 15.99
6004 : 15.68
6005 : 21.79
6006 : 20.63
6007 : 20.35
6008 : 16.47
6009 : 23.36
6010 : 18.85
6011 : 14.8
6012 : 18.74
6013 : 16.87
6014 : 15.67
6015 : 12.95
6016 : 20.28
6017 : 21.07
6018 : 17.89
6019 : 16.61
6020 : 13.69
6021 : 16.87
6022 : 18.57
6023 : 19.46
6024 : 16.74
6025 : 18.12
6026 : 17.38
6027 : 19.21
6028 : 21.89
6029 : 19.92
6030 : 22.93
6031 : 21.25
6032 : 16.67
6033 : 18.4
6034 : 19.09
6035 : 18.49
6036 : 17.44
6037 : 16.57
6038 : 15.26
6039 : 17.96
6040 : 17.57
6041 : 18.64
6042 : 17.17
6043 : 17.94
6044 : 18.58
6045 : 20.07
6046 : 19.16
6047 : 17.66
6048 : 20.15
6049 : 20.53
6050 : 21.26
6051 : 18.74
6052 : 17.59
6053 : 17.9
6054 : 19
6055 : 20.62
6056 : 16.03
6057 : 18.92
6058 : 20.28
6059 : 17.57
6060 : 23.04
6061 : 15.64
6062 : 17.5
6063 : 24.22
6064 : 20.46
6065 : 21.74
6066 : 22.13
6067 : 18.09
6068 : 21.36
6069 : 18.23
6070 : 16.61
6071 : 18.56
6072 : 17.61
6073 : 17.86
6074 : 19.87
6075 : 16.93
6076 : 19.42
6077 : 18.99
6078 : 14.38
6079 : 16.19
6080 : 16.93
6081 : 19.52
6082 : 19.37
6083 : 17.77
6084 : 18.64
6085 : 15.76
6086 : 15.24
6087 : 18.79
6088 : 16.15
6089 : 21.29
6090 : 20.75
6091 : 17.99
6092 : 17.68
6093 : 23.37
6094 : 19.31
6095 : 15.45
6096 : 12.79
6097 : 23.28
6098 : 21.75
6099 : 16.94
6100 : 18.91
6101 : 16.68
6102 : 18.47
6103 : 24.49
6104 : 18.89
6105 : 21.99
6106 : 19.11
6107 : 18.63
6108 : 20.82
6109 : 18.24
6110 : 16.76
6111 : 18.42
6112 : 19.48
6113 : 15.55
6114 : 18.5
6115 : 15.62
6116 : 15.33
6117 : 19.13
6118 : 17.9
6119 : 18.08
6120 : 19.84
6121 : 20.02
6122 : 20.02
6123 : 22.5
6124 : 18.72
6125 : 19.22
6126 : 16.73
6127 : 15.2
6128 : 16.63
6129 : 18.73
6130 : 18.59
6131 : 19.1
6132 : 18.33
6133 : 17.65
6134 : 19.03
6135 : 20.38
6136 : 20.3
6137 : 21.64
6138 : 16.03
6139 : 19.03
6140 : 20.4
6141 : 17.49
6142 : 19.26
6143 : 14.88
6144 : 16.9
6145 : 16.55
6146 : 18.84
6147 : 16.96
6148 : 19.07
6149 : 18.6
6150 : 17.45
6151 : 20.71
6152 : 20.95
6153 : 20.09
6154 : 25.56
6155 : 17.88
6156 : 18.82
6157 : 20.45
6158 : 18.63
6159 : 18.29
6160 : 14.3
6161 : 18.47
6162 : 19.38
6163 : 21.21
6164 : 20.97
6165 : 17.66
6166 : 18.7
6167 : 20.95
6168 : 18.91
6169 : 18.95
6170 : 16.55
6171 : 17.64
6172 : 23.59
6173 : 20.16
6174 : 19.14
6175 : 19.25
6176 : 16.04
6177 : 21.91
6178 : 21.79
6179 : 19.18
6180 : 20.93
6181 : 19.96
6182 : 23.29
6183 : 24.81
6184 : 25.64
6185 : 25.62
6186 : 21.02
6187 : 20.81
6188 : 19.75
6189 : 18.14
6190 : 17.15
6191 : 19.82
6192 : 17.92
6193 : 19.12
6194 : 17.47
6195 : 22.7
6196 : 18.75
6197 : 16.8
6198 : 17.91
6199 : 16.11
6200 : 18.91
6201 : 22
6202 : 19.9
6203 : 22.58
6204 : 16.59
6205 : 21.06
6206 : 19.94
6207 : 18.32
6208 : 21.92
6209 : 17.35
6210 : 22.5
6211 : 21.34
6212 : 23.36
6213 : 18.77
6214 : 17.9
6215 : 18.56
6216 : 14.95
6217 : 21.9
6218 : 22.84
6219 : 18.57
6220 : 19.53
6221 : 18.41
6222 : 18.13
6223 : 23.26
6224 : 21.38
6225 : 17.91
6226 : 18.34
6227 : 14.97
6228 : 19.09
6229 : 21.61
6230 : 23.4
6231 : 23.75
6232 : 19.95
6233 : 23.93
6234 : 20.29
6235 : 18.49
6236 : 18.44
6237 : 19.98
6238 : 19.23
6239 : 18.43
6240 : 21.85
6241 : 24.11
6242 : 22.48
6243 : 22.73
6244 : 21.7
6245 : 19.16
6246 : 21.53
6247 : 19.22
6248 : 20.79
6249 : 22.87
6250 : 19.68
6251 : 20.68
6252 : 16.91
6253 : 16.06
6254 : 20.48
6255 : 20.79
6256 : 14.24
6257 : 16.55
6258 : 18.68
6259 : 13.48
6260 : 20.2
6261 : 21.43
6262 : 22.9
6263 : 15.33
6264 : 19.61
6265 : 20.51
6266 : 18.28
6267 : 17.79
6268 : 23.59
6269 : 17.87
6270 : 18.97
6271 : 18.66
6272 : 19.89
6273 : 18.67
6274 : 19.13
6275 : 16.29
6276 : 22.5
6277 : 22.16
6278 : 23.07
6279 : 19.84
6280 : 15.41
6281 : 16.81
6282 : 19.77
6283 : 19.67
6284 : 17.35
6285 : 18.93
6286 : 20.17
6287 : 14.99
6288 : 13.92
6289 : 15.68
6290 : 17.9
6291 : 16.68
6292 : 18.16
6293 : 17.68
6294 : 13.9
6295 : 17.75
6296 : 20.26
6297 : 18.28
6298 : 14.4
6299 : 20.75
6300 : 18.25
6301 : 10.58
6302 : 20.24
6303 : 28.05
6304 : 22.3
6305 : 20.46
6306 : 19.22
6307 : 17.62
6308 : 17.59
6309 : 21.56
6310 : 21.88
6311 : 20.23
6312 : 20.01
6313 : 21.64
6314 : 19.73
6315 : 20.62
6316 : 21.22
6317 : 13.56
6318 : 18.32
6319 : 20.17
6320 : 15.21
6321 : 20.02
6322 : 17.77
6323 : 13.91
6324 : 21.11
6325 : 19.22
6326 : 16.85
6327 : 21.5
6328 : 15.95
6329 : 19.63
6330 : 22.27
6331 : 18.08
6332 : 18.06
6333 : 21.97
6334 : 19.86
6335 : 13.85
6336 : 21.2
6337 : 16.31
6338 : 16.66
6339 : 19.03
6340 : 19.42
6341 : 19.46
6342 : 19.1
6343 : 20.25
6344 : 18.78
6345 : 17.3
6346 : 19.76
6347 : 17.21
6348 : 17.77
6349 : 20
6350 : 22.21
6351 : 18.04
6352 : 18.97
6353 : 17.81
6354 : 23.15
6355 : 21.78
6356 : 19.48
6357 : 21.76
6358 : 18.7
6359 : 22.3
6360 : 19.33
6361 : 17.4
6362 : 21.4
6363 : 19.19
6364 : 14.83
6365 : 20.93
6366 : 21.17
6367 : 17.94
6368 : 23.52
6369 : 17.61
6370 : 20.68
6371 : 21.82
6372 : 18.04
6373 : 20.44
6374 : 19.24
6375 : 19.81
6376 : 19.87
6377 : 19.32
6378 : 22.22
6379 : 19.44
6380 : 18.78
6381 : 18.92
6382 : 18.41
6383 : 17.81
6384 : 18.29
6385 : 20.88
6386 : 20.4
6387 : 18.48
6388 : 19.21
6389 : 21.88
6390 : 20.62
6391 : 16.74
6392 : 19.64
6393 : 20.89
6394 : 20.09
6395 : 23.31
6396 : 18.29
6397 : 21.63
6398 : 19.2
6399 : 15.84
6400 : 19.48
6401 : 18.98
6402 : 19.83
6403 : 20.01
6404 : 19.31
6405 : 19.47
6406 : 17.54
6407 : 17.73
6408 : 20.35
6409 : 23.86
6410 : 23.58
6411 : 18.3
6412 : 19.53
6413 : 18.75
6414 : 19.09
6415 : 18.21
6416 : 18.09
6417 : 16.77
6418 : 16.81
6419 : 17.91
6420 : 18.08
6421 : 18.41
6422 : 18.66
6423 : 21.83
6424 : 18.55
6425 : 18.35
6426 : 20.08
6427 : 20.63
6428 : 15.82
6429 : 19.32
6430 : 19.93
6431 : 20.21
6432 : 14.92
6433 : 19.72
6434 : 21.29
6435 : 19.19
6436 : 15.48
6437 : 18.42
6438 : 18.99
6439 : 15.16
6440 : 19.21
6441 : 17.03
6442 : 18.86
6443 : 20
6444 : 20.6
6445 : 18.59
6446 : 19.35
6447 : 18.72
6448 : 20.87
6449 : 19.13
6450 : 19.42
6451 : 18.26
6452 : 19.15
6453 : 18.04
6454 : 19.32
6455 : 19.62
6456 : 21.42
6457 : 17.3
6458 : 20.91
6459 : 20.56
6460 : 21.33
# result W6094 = 0.01 mag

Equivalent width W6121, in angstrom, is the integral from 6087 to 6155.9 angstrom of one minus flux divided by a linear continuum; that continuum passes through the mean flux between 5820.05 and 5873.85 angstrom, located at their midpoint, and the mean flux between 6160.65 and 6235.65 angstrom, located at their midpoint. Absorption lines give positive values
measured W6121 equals 2.8 angstrom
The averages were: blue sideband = 18.3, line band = 18.8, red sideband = 19.9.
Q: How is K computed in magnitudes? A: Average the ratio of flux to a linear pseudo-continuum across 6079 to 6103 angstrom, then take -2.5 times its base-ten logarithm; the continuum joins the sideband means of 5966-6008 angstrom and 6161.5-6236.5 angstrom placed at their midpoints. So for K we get 0.06 mag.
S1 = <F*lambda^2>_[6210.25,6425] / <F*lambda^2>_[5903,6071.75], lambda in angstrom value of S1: 1.13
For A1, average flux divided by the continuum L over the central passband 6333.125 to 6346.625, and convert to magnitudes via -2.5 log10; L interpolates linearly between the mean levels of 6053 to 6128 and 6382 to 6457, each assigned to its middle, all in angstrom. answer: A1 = 0.02 mag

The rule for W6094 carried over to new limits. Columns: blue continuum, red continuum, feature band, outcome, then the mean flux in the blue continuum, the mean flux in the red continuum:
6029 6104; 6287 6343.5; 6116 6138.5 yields 0.00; 18.7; 18.6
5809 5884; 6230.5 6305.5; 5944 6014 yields -0.04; 18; 19.2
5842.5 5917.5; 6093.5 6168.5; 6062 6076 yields -0.05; 18.3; 18.8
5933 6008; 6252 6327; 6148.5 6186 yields -0.06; 19.3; 18.7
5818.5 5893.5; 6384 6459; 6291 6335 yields 0.00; 18.1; 19.2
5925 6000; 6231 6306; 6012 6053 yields 0.05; 19.1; 19.2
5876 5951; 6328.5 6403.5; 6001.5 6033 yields 0.02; 18.5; 19.5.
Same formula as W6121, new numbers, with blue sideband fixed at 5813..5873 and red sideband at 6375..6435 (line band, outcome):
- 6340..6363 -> -0.5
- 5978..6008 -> -1.2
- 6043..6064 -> -0.7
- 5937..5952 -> -1.0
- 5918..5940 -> -0.7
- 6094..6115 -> 0.0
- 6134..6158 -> -0.3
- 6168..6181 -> -0.5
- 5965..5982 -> 0.2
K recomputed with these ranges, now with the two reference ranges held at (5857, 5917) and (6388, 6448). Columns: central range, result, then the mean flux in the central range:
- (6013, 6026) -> 0.068 mag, 17.3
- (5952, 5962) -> -0.124 mag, 20.5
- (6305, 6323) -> -0.008 mag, 19.1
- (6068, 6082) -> 0.034 mag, 18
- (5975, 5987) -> 0.065 mag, 17.3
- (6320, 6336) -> 0.019 mag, 18.6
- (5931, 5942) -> -0.031 mag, 18.8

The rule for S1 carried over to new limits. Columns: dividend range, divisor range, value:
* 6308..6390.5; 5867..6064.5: 1.17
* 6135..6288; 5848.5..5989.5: 1.17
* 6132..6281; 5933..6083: 1.11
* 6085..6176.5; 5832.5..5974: 1.08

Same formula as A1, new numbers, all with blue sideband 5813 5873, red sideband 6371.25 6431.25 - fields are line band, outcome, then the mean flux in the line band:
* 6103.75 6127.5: 0.01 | 18.5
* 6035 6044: 0.07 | 17.5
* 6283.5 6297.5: 0.11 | 17.3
